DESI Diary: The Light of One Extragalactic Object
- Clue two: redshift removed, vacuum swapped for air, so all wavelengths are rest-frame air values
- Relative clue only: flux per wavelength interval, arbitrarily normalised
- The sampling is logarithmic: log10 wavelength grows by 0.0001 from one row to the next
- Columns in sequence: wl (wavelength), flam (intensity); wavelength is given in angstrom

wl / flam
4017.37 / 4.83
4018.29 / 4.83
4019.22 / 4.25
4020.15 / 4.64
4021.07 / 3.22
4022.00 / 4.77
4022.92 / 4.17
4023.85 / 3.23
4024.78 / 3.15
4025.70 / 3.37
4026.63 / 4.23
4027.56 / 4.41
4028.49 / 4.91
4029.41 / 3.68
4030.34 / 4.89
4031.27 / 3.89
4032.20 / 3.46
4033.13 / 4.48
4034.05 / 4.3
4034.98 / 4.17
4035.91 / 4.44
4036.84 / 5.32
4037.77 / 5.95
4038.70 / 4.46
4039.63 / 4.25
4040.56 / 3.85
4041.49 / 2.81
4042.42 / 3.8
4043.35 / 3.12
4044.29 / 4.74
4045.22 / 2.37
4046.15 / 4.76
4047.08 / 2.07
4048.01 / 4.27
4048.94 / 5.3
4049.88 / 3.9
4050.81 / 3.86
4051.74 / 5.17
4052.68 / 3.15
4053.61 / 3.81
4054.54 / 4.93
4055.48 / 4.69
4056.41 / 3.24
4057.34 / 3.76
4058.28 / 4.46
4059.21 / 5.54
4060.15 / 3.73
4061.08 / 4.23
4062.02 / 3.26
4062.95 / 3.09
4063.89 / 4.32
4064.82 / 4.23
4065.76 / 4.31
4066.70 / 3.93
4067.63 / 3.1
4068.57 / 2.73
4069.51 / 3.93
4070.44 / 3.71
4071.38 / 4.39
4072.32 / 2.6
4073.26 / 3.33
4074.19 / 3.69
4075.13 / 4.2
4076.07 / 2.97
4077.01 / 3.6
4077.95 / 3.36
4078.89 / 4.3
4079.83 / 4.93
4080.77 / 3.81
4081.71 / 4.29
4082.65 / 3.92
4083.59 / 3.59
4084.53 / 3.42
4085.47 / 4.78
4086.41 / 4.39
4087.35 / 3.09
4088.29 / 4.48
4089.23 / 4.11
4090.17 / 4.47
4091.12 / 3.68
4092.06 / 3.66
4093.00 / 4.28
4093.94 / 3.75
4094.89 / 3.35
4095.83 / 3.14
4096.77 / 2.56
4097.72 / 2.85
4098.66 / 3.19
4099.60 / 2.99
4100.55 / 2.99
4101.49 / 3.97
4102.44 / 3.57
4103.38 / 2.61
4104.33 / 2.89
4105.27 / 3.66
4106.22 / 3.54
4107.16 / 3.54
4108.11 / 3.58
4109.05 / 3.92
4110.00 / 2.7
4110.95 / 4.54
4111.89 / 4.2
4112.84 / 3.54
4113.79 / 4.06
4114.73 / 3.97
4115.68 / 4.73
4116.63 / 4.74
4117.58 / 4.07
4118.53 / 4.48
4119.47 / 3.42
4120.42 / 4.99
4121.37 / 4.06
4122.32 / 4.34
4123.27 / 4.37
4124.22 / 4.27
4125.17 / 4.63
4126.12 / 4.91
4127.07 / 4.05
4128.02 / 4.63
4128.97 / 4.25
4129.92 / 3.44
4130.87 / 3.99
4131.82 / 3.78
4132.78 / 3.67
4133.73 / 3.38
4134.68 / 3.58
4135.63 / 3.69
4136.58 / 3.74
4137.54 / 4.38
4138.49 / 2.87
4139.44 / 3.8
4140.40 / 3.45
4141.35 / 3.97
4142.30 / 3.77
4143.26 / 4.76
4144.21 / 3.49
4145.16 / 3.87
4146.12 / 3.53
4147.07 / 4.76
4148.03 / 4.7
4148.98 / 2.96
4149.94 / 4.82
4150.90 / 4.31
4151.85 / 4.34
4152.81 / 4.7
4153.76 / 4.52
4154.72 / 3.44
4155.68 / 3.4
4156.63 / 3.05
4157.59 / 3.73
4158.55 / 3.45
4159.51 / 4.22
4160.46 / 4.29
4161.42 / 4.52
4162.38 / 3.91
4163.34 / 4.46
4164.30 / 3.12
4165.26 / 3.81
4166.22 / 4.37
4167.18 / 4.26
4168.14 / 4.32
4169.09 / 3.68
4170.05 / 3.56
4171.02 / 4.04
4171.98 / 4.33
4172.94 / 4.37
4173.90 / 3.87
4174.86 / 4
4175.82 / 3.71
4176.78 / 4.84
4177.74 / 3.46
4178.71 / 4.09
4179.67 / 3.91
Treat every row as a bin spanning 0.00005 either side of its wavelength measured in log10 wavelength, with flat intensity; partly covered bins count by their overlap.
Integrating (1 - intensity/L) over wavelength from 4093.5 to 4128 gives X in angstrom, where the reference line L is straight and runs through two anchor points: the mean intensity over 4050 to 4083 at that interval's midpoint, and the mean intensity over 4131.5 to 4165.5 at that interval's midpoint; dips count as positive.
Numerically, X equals 0.9 angstrom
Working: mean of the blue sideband 3.9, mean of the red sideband 3.9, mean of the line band 3.79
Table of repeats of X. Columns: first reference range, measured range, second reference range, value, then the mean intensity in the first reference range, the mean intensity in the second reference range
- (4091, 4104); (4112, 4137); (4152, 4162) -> -3.6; 3.31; 3.94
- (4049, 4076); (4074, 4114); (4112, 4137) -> 3.3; 3.91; 4.11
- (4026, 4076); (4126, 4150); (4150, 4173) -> 0.7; 4.01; 4.02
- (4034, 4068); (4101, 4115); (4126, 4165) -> 1.3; 4.07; 3.93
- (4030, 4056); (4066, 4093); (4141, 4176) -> 1.9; 4.14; 4.01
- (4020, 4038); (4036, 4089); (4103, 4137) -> 2.0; 4.21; 3.95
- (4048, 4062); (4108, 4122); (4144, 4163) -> 0.1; 4.24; 4.01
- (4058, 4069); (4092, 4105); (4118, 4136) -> 2.4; 3.91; 4.1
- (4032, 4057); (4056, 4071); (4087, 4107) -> 0.1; 4.1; 3.47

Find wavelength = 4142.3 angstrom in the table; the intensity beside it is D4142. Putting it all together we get 3.77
